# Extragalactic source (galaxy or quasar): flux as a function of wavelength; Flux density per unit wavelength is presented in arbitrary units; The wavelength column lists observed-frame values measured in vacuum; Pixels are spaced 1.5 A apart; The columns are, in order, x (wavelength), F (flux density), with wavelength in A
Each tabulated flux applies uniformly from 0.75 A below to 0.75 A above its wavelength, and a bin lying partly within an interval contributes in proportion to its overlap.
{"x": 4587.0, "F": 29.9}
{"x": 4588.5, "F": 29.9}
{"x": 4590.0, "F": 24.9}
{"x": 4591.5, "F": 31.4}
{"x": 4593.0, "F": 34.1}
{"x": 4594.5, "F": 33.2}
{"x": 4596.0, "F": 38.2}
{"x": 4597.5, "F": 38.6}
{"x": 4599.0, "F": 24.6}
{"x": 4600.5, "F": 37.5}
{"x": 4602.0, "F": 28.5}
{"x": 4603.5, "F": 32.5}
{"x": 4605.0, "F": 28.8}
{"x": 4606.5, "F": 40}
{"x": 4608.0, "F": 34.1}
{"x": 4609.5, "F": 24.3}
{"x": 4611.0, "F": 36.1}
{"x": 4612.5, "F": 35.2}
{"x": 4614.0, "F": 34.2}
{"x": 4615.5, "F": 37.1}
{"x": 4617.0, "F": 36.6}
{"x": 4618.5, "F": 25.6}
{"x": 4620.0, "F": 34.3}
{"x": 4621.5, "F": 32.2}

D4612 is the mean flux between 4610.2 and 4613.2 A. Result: 35.5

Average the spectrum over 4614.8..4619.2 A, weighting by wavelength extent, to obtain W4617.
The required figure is 33.1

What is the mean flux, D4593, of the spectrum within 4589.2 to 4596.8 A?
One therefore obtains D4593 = 32.4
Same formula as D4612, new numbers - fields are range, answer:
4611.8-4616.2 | 35.5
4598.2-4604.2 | 30.8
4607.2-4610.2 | 29.5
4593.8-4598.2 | 36.7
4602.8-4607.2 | 33.7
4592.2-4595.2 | 33.6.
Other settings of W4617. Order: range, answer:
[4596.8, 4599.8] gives 31.6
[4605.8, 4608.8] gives 36.8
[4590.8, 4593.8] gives 32.8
